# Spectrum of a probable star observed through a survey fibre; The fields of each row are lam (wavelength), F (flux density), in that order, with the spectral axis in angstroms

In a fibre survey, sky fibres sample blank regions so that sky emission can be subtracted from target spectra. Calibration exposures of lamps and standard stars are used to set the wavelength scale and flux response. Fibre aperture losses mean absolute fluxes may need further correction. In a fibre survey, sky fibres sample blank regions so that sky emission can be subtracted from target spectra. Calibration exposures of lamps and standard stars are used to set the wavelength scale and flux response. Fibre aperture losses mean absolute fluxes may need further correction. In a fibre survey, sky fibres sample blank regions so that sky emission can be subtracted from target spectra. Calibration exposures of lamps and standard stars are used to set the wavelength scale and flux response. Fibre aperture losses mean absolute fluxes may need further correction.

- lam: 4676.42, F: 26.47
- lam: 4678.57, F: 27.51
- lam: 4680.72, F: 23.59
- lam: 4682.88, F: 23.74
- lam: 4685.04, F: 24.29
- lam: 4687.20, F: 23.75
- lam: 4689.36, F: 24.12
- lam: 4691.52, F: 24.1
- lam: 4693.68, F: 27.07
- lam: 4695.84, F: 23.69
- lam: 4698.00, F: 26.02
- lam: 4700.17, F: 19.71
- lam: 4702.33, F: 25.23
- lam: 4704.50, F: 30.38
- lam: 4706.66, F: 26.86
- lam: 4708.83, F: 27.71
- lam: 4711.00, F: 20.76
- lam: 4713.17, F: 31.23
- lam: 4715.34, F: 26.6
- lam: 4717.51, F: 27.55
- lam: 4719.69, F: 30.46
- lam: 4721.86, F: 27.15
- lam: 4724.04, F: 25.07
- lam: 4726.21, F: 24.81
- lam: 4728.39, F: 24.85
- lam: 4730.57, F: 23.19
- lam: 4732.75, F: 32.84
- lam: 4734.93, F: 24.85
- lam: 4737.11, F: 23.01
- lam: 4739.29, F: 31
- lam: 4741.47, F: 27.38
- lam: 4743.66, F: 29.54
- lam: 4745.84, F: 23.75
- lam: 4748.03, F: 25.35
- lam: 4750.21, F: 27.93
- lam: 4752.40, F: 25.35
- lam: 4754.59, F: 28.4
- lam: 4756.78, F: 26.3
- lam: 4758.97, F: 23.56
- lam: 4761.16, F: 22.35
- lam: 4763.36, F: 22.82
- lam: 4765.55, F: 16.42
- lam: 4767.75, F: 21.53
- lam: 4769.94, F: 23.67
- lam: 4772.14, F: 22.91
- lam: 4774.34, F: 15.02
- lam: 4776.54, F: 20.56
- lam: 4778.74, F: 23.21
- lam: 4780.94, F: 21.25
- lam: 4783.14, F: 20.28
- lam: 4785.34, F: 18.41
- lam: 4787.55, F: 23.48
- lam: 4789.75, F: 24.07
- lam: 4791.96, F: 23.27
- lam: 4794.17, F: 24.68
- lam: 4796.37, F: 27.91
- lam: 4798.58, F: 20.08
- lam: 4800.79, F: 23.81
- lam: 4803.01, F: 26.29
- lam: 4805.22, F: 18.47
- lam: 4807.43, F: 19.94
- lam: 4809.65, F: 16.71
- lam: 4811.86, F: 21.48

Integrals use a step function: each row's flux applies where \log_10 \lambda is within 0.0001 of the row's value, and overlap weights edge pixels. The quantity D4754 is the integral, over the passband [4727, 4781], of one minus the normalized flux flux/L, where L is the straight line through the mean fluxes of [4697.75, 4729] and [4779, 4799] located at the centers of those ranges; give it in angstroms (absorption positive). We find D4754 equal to 0.2 angstroms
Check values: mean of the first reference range 26.3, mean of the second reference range 22.7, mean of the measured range 24.3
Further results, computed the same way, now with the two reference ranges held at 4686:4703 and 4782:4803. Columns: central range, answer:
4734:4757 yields -3.0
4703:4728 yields -3.2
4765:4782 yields 1.9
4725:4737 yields -1.0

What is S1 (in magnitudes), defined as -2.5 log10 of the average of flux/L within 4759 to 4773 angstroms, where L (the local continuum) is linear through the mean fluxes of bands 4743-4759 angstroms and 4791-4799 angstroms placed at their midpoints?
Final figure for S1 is 0.18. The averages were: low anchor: 26.4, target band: 21.7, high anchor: 24.3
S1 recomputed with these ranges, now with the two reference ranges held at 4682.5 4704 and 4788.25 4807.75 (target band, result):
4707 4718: -0.11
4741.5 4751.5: -0.12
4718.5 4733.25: -0.11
